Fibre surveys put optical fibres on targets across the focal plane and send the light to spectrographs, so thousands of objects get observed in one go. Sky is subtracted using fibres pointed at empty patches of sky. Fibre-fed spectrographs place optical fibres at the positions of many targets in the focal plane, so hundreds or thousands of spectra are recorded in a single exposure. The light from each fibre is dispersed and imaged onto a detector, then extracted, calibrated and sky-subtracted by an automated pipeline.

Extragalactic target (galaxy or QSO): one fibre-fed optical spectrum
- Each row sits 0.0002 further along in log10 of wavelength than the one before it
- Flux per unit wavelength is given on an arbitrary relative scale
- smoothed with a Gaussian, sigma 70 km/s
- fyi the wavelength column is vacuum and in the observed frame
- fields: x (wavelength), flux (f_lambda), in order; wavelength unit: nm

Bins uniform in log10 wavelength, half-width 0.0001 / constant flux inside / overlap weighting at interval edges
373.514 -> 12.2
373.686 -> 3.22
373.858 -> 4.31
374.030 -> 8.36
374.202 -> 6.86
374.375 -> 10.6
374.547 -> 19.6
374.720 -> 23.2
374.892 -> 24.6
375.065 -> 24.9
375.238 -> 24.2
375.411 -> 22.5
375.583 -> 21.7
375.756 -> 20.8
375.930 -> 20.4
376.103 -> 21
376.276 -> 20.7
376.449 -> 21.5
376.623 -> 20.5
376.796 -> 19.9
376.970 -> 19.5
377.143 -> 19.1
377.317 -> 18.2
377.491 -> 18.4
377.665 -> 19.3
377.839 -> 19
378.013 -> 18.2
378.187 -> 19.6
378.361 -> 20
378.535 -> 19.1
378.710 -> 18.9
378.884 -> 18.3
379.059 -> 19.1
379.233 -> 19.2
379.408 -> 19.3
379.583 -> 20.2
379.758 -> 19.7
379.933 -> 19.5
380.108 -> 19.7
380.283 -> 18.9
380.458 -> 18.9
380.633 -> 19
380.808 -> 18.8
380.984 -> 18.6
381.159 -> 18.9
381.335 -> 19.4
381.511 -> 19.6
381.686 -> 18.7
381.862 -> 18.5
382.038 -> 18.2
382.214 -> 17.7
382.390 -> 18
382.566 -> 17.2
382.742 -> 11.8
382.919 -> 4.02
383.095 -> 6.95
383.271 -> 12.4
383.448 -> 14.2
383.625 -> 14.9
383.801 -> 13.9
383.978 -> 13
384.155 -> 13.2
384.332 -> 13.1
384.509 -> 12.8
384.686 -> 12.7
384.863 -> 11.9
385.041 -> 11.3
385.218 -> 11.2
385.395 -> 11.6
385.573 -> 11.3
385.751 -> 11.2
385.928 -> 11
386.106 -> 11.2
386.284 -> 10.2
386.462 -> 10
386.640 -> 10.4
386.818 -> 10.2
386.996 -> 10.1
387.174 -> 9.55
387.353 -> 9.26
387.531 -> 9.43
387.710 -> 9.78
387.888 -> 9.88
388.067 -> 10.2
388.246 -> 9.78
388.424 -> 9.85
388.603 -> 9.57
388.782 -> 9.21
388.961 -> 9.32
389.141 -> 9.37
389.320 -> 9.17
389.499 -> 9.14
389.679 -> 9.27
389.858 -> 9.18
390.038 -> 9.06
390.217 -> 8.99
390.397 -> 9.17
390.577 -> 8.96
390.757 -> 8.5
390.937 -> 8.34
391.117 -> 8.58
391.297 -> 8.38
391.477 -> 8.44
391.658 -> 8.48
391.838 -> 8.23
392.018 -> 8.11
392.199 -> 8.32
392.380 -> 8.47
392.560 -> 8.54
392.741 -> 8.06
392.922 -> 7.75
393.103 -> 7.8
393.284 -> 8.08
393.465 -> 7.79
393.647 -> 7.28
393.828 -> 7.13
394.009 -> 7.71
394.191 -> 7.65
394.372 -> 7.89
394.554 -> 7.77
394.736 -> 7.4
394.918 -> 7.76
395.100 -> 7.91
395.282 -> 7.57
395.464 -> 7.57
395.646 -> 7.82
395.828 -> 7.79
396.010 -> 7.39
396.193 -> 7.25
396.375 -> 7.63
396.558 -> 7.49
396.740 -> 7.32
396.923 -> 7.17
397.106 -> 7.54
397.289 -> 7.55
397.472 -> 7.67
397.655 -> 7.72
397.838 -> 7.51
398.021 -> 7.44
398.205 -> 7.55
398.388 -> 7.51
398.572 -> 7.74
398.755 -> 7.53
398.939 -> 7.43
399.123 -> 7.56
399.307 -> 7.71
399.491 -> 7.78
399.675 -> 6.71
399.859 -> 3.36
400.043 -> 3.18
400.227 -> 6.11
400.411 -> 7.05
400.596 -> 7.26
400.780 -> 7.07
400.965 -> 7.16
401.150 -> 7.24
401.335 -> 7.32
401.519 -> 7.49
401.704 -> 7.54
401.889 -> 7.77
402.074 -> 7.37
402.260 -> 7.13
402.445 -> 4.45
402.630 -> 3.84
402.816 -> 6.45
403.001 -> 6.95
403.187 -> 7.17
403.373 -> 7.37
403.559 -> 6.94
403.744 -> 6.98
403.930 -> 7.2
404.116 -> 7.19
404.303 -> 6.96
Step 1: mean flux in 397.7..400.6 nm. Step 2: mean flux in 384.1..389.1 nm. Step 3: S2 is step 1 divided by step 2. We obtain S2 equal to 0.64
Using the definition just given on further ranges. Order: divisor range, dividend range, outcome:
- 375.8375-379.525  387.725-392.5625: 0.46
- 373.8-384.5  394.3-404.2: 0.40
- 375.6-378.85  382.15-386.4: 0.63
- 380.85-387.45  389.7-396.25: 0.61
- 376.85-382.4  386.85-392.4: 0.48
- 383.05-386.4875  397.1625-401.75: 0.59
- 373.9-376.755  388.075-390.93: 0.48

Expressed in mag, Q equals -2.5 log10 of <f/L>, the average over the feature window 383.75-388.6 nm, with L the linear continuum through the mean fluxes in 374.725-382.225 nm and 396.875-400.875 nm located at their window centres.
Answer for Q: 0.342 mag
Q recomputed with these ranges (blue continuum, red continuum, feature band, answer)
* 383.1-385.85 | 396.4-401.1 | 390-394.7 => 0.16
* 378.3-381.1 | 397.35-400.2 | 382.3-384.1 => 0.32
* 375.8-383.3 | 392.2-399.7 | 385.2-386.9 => 0.29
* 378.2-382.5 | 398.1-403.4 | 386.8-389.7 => 0.43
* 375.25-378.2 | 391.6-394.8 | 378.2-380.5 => -0.07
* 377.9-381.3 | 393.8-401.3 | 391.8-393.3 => 0.28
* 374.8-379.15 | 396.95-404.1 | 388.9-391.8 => 0.39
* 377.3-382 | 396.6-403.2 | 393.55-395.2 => 0.32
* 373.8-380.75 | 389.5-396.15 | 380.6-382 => -0.17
